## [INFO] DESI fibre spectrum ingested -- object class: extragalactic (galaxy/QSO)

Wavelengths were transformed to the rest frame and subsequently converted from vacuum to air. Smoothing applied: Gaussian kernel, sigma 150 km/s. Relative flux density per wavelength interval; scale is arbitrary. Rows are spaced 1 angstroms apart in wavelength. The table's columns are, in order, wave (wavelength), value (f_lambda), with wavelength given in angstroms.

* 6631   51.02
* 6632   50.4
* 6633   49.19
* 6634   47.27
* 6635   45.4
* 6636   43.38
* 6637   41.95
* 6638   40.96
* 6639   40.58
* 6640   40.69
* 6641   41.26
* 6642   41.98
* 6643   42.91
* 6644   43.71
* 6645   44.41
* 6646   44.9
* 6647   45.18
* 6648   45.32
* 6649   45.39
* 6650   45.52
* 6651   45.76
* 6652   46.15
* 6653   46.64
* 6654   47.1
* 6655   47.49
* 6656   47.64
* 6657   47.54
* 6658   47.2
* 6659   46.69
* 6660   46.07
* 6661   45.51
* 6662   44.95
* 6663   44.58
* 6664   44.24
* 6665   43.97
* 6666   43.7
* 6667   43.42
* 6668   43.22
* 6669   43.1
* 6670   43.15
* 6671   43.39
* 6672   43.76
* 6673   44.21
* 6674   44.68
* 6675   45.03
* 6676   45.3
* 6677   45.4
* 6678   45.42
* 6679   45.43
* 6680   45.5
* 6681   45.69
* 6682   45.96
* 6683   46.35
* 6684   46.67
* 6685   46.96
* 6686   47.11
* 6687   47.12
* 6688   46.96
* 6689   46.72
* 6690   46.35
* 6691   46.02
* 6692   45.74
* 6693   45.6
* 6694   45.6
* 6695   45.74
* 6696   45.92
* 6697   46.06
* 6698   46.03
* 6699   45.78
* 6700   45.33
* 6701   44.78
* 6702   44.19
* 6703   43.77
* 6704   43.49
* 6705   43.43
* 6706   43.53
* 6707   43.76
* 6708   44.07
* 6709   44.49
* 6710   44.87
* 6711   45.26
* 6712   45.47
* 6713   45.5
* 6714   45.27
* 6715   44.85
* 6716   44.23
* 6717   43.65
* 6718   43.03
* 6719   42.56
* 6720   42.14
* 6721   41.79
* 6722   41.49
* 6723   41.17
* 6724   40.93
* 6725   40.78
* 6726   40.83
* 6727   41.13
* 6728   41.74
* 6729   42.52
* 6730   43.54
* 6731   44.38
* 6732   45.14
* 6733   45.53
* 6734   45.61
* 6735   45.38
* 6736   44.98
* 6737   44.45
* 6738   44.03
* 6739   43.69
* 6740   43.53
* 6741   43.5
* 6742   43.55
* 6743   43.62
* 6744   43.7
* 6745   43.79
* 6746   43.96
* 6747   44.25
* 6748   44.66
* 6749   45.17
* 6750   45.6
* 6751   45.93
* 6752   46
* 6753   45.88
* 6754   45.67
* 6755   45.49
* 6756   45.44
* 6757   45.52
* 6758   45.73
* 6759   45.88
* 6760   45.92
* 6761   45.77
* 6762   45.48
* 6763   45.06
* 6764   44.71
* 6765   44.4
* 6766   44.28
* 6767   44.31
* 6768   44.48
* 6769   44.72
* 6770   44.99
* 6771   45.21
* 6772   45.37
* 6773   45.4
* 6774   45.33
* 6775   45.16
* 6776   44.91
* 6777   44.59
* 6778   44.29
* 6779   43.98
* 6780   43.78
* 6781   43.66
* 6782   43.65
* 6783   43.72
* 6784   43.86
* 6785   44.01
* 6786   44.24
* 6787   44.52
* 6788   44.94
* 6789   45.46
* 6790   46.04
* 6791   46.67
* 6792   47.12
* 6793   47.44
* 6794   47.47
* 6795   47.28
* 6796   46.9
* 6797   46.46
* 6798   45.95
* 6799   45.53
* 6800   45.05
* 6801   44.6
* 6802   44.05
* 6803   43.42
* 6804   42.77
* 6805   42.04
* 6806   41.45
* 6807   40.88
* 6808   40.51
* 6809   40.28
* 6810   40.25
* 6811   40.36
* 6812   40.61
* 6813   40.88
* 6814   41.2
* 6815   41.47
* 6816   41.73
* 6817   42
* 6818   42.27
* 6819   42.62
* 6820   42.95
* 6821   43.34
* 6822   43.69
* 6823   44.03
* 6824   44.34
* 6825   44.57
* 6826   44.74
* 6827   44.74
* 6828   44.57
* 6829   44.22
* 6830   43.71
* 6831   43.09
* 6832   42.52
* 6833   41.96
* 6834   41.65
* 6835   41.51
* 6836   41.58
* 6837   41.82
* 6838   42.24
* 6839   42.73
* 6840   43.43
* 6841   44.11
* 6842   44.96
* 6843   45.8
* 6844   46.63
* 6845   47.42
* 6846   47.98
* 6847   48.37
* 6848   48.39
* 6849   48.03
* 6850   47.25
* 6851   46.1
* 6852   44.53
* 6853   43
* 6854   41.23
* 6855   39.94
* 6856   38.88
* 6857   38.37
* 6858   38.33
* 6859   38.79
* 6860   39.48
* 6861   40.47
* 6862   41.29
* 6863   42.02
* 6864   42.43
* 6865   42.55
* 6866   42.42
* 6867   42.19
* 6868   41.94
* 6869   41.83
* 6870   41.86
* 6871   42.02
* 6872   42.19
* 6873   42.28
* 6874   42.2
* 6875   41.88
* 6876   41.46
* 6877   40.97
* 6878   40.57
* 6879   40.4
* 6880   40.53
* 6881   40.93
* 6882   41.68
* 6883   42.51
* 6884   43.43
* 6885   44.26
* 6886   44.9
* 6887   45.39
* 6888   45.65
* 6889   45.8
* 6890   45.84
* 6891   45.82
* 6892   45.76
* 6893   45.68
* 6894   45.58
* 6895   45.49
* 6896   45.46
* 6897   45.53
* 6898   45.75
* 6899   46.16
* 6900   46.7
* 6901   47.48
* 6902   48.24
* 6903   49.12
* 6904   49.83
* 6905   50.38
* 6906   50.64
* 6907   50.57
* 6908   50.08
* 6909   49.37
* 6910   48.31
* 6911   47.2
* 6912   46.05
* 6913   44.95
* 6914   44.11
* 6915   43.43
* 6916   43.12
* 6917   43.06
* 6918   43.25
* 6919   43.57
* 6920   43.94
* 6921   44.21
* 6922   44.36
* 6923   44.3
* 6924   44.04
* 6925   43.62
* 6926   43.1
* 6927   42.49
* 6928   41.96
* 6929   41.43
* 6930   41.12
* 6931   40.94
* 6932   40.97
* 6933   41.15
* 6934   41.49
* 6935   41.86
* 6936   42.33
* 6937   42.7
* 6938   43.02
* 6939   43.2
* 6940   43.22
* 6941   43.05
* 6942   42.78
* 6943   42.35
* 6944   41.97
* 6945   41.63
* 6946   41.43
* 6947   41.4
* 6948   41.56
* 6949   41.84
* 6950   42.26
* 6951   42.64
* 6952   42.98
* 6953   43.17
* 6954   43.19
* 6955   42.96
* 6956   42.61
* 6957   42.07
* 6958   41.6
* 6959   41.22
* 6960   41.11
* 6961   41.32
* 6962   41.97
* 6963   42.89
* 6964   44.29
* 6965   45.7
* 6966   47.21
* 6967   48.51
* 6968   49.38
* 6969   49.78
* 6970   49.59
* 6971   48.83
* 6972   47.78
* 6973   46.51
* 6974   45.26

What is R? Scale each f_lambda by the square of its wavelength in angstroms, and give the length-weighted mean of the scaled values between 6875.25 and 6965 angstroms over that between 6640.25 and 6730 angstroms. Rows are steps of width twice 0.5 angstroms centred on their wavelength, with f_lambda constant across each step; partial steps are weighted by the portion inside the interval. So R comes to 1.05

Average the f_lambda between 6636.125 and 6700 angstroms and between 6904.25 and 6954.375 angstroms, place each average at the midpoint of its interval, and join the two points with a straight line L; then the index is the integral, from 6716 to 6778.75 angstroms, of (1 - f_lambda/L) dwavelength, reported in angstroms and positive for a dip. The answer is 0.62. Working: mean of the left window 45.1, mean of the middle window 44.2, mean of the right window 43.7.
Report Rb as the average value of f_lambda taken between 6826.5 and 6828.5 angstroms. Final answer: 44.7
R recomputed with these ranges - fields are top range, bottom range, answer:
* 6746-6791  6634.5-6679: 1.04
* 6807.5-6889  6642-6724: 1.00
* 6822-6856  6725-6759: 1.03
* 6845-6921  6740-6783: 1.02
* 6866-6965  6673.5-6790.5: 1.03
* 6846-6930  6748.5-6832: 1.02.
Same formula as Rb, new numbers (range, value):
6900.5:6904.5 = 48.7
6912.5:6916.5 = 43.9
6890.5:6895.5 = 45.7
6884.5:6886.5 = 44.6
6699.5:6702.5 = 44.8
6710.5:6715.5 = 45.3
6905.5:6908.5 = 50.4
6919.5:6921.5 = 44.1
